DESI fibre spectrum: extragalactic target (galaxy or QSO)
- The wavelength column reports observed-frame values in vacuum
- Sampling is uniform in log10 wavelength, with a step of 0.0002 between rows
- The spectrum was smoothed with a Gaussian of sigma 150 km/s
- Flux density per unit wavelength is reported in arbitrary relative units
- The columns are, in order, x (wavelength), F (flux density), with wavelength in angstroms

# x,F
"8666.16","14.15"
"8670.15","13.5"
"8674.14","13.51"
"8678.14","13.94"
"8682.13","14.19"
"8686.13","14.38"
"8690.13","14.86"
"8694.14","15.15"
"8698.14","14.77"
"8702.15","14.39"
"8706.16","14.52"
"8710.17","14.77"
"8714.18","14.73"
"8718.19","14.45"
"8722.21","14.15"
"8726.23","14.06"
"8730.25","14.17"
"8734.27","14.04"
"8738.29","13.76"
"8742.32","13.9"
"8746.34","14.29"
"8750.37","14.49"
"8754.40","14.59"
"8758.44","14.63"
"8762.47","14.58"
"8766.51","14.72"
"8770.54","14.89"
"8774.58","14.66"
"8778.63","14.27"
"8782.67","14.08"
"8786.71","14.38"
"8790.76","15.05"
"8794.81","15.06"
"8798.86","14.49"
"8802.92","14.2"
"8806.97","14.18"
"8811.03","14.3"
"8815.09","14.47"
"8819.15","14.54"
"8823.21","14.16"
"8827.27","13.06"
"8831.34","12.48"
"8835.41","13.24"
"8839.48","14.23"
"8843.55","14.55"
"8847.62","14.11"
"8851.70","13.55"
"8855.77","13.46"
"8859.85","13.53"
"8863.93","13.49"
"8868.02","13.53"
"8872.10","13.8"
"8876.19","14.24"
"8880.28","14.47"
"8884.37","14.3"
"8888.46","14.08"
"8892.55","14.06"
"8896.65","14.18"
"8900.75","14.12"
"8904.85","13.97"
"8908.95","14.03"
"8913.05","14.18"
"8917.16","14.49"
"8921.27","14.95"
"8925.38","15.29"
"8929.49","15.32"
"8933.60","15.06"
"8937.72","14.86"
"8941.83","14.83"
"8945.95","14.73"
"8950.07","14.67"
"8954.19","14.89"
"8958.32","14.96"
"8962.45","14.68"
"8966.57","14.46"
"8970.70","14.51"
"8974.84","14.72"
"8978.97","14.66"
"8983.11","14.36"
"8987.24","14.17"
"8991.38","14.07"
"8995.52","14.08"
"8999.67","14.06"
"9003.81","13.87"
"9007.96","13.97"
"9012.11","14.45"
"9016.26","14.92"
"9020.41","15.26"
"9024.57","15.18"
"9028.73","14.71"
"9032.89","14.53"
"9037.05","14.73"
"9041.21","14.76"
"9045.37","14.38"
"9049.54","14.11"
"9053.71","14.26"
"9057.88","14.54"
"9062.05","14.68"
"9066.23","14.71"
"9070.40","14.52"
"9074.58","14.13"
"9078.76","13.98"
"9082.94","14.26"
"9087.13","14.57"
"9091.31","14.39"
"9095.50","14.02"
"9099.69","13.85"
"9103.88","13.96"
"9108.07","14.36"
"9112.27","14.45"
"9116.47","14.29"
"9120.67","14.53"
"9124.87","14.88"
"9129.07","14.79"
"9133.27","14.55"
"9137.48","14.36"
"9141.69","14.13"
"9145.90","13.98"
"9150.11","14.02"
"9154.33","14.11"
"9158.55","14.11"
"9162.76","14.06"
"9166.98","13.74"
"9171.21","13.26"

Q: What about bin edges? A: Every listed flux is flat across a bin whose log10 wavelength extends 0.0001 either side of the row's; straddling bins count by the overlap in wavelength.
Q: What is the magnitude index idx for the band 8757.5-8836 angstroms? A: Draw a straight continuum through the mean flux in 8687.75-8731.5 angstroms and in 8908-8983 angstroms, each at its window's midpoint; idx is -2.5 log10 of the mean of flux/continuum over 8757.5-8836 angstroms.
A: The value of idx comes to 0.03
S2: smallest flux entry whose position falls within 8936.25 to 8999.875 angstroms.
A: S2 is 14.06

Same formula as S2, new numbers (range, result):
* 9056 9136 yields 13.85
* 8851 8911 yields 13.46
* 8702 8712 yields 14.39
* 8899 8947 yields 13.97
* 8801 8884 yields 12.48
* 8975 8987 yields 14.36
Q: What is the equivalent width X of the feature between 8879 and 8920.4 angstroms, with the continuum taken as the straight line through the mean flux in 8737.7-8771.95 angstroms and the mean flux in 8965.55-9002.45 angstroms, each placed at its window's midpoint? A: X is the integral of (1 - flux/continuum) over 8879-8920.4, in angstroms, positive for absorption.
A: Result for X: 0.5 angstroms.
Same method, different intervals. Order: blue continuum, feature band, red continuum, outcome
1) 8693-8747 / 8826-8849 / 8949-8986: 1.39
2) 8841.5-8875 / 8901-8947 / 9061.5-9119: -2.52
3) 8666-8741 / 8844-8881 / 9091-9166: 1.22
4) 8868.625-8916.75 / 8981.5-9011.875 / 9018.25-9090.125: 0.62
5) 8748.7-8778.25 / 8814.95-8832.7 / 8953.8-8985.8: 1.11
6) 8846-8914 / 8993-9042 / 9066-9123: -1.30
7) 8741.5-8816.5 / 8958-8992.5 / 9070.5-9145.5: -0.26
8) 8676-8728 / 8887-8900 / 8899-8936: 0.43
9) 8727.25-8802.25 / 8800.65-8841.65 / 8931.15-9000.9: 1.66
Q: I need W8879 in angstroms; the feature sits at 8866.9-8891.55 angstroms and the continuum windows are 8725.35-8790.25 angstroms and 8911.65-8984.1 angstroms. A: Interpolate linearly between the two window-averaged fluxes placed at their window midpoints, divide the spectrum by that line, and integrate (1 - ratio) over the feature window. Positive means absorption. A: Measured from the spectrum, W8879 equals 0.9 angstroms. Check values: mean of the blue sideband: 14.4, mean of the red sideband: 14.8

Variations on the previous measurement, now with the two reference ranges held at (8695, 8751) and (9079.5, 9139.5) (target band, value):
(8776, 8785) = 0.1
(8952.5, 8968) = -0.4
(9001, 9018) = 0.1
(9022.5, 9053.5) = -0.5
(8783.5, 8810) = -0.3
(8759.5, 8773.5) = -0.4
